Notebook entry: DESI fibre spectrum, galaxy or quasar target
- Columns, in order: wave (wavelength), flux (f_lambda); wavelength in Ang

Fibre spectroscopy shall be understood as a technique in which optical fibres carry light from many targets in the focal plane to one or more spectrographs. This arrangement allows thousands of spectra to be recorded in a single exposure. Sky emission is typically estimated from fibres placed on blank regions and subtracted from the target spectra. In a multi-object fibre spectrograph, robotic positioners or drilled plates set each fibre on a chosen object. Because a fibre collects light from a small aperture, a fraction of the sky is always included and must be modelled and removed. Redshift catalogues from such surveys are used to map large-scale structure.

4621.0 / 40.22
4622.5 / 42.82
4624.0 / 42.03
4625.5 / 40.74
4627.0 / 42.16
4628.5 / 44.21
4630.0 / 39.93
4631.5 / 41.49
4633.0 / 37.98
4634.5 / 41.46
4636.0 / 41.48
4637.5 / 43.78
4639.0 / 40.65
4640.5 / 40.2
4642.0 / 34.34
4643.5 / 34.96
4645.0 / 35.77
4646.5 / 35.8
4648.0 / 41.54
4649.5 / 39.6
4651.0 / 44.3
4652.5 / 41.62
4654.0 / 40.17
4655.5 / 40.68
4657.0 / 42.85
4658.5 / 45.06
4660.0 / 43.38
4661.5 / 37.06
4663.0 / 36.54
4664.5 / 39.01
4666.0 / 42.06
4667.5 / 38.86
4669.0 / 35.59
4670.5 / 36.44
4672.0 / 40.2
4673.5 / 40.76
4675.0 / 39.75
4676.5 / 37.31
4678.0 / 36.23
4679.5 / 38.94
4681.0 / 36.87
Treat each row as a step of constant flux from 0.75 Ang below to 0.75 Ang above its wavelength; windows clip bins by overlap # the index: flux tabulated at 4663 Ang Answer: 36.54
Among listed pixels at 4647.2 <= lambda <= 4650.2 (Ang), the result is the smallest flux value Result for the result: 39.6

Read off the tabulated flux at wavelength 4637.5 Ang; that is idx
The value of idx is 43.78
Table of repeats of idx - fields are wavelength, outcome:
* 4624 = 42.03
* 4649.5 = 39.6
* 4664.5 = 39.01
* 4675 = 39.75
